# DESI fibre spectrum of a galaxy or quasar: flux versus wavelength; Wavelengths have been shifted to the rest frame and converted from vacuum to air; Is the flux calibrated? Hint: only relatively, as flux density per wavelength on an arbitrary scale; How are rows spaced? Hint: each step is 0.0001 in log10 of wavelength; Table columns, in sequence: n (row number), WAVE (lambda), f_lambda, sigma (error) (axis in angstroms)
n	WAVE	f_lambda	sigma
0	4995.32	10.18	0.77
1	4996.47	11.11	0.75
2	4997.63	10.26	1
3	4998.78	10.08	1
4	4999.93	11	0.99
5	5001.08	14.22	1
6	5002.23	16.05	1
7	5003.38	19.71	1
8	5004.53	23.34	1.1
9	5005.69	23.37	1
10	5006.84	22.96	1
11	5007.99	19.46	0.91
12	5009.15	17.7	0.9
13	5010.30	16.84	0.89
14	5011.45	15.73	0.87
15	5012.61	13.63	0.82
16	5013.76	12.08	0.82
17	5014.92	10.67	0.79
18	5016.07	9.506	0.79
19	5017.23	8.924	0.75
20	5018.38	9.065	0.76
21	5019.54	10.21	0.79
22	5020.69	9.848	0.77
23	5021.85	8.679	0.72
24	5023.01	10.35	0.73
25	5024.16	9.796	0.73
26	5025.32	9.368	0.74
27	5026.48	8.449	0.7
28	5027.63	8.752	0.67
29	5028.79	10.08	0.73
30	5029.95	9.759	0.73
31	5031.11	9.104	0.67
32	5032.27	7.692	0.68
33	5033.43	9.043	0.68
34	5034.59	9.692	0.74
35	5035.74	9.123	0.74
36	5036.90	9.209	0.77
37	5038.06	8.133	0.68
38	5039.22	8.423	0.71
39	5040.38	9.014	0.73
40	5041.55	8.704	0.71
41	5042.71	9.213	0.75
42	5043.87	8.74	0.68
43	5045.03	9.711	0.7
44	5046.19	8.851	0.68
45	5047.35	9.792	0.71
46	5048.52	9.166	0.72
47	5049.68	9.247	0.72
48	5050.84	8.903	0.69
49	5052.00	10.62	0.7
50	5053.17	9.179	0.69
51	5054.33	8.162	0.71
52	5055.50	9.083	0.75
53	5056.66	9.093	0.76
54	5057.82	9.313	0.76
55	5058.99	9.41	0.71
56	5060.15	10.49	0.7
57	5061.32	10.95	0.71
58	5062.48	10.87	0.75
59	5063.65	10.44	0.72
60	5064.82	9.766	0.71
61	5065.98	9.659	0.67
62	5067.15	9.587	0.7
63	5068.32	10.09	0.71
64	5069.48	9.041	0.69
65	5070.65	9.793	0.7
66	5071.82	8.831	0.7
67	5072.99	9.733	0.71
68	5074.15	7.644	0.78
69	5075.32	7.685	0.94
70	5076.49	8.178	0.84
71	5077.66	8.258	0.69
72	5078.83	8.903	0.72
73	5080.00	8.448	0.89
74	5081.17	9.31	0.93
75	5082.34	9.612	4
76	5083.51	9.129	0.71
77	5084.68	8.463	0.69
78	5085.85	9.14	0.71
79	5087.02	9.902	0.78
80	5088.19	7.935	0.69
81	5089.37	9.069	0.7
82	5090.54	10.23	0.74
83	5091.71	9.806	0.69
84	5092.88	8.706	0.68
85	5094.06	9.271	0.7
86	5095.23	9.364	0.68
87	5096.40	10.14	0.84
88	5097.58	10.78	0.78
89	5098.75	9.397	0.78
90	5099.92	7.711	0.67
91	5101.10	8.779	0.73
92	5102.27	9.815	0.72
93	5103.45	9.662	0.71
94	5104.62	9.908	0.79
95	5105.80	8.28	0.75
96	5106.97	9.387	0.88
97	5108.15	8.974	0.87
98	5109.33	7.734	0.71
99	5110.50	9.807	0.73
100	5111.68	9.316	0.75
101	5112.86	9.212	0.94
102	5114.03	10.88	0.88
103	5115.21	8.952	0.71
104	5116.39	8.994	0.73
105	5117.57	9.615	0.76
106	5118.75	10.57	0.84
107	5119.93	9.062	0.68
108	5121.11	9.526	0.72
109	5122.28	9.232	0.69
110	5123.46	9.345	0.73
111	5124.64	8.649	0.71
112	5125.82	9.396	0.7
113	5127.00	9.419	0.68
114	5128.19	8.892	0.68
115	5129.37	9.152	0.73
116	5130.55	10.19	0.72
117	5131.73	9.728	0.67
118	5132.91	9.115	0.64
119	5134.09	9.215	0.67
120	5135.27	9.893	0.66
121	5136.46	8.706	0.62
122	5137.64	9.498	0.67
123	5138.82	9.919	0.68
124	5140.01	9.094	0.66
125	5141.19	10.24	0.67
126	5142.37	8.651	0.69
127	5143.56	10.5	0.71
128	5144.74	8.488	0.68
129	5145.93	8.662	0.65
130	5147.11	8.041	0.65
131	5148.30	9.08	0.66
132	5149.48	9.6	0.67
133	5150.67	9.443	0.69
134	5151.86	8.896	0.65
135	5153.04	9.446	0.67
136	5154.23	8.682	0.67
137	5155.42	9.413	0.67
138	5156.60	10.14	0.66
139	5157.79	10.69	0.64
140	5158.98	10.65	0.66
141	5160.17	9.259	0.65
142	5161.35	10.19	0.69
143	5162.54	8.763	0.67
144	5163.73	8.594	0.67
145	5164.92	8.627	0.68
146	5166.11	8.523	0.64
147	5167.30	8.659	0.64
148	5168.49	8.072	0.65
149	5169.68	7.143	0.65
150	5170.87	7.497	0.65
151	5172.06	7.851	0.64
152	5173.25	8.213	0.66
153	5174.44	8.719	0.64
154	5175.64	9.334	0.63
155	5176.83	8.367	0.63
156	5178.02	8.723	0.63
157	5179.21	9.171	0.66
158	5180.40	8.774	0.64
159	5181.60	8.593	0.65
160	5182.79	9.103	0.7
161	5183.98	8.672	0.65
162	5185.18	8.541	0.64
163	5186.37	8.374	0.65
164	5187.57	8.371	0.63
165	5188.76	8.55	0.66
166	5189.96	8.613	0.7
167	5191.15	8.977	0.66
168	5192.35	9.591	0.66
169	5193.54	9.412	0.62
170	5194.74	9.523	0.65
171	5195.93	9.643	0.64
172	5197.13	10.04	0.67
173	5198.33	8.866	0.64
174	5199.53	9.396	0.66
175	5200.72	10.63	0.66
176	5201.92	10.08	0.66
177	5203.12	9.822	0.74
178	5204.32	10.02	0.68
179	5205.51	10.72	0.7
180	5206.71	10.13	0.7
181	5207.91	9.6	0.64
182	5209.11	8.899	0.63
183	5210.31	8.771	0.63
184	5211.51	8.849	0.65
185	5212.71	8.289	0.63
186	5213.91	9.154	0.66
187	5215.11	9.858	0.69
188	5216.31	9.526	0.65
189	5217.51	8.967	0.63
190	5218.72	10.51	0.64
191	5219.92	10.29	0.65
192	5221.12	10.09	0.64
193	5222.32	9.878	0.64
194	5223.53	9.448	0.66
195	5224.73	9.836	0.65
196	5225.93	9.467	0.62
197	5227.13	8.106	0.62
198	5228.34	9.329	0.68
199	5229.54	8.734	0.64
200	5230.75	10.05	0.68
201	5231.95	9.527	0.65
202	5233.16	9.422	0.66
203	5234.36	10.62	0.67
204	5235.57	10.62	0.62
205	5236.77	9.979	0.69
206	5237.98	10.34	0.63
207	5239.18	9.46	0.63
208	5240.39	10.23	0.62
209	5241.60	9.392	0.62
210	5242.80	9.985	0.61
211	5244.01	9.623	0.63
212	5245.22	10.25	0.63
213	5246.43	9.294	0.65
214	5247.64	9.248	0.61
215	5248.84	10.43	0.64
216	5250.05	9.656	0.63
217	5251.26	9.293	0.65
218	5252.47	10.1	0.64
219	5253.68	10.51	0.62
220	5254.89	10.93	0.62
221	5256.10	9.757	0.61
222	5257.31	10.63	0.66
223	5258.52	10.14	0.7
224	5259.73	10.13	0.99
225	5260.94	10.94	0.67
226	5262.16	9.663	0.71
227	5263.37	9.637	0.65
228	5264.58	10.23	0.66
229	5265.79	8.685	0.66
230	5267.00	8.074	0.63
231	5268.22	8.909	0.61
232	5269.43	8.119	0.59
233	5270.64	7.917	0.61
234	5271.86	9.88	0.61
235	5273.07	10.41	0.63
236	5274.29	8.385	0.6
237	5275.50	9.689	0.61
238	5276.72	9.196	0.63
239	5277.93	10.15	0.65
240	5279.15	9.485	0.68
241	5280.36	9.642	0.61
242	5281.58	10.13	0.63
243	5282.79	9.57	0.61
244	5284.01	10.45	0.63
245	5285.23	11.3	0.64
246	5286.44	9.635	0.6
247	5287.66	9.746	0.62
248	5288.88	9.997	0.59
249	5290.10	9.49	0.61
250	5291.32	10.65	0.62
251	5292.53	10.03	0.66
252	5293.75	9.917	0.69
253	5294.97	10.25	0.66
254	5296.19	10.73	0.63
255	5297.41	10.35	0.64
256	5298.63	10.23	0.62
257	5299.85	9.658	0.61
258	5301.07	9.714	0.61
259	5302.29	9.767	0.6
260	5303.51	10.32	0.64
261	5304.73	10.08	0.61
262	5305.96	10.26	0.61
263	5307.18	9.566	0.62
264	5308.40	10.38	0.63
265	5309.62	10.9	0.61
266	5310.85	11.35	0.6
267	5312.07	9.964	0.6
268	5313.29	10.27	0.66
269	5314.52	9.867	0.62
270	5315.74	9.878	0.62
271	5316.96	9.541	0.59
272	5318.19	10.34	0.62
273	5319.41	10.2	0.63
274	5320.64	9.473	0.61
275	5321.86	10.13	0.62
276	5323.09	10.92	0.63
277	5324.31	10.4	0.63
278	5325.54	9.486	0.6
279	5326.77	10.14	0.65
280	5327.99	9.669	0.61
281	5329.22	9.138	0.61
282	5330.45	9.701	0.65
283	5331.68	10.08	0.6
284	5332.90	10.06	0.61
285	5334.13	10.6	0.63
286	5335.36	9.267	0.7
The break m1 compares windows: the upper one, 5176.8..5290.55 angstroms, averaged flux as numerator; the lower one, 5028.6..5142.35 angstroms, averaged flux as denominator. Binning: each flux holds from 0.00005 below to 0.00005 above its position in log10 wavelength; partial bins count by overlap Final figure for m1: 1.0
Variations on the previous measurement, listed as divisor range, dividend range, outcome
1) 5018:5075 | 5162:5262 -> 1.01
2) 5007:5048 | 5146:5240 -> 0.88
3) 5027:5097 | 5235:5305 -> 1.07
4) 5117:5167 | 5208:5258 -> 1.04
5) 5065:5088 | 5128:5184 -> 1.01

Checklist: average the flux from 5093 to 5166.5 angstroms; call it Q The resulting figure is 9.34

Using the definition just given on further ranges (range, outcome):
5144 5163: 9.36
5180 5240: 9.45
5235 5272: 9.74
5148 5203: 9.04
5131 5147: 9.33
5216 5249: 9.73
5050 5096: 9.29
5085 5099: 9.46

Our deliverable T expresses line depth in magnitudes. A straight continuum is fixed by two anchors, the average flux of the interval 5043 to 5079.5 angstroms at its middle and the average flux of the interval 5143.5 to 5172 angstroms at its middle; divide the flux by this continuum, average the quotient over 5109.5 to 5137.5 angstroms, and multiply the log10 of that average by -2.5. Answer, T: -0.03 mag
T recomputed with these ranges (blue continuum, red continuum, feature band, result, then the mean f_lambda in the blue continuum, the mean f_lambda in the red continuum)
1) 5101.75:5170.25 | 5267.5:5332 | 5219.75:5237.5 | -0.006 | 9.27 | 9.91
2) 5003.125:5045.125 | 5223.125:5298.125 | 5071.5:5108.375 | 0.223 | 11.7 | 9.77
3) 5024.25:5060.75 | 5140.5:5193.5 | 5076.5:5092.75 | 0.003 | 9.15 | 8.93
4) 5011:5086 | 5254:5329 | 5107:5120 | 0.023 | 9.46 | 9.92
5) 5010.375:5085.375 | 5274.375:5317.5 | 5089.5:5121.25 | 0.028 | 9.52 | 10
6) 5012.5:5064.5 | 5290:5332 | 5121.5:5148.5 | 0.049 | 9.49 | 10.1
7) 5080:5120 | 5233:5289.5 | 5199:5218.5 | 0.008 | 9.31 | 9.79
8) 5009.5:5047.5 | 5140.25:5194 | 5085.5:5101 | 0.016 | 9.93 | 8.93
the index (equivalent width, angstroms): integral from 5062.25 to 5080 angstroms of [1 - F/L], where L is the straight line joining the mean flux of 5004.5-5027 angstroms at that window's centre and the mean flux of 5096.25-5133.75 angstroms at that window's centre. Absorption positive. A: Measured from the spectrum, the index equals 3.1 angstroms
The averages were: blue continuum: 13.3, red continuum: 9.35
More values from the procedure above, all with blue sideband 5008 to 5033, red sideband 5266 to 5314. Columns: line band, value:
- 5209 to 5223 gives 1.0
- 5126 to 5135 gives 0.9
